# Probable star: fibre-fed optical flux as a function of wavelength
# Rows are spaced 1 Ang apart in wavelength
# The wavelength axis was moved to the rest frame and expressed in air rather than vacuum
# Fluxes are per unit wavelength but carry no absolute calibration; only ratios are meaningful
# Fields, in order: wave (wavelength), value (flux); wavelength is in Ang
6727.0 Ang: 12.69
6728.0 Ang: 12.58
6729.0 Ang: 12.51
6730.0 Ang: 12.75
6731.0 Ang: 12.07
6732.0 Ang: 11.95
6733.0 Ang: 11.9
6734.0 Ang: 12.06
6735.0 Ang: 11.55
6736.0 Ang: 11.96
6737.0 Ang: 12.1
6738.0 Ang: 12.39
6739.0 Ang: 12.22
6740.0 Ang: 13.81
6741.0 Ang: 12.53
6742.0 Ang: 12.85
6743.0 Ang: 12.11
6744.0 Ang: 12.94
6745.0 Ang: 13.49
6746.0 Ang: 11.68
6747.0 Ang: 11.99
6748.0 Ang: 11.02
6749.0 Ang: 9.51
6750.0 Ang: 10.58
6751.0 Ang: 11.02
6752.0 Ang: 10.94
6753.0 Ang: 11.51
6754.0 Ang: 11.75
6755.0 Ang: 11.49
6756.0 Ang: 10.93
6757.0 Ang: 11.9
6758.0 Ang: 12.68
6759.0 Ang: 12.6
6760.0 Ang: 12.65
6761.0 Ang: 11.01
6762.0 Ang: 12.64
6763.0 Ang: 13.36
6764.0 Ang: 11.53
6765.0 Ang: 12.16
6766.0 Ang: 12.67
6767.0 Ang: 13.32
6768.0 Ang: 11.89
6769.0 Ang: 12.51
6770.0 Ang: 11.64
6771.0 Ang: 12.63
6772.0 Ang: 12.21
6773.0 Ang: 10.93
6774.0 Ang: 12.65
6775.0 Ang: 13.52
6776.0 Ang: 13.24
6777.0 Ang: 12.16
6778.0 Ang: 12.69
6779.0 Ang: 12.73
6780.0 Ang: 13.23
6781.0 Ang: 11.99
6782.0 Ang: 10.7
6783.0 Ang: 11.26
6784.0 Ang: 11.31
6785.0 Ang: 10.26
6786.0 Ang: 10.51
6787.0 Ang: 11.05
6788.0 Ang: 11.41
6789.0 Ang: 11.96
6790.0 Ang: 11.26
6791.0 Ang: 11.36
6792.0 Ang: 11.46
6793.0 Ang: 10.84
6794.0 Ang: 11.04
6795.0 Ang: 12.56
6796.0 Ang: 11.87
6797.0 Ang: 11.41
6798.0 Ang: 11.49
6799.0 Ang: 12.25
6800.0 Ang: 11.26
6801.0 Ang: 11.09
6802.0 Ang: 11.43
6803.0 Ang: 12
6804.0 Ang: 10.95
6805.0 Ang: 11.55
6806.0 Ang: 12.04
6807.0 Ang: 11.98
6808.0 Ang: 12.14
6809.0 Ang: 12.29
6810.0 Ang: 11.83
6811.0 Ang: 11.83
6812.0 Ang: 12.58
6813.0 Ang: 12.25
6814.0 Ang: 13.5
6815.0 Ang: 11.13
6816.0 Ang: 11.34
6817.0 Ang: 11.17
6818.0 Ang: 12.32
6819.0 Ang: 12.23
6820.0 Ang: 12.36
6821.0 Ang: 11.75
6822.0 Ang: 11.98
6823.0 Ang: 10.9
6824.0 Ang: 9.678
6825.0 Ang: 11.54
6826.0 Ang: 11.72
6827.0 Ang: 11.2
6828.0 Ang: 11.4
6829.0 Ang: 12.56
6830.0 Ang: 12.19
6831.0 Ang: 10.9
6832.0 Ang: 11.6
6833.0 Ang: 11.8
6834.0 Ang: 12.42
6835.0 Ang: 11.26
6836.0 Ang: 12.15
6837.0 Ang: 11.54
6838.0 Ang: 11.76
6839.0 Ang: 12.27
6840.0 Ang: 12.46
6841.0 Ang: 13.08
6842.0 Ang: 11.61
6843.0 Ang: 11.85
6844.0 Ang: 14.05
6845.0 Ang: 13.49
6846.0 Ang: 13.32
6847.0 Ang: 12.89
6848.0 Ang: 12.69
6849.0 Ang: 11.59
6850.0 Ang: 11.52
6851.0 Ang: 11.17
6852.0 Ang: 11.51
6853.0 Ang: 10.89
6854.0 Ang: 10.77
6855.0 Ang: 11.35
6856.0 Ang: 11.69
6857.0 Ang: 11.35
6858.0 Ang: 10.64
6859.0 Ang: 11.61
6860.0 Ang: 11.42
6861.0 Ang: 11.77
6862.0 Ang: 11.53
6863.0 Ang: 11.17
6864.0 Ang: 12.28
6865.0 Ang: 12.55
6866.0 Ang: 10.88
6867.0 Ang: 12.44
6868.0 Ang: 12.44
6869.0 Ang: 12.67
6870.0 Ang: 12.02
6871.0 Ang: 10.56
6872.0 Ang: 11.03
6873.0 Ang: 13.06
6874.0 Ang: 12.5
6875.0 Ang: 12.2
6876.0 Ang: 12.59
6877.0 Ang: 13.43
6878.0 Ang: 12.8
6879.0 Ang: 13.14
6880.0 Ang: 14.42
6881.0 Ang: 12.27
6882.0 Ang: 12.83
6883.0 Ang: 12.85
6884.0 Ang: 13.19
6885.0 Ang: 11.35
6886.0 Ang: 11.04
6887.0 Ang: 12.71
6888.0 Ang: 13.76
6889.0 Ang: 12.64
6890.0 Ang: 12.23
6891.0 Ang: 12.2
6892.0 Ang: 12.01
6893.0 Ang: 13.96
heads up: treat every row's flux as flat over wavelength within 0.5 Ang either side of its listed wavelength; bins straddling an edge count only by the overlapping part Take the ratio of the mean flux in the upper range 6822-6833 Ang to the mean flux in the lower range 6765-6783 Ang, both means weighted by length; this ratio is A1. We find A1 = 0.9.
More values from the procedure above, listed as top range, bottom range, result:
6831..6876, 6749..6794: 1.01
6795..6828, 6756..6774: 0.96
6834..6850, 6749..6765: 1.06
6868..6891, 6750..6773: 1.04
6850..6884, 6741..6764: 1.01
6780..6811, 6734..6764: 0.96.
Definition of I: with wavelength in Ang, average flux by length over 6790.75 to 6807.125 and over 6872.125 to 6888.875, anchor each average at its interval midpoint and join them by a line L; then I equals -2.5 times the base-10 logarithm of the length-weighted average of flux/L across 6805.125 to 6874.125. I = 0.02 mag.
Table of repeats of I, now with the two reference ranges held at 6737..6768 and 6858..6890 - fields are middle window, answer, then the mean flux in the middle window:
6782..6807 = 0.07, 11.4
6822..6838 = 0.06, 11.5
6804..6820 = 0.01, 12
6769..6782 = -0.03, 12.4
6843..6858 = 0.02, 12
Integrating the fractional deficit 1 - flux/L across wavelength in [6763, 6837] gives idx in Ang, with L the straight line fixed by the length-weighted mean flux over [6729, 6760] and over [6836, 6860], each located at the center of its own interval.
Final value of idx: 0.9 Ang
